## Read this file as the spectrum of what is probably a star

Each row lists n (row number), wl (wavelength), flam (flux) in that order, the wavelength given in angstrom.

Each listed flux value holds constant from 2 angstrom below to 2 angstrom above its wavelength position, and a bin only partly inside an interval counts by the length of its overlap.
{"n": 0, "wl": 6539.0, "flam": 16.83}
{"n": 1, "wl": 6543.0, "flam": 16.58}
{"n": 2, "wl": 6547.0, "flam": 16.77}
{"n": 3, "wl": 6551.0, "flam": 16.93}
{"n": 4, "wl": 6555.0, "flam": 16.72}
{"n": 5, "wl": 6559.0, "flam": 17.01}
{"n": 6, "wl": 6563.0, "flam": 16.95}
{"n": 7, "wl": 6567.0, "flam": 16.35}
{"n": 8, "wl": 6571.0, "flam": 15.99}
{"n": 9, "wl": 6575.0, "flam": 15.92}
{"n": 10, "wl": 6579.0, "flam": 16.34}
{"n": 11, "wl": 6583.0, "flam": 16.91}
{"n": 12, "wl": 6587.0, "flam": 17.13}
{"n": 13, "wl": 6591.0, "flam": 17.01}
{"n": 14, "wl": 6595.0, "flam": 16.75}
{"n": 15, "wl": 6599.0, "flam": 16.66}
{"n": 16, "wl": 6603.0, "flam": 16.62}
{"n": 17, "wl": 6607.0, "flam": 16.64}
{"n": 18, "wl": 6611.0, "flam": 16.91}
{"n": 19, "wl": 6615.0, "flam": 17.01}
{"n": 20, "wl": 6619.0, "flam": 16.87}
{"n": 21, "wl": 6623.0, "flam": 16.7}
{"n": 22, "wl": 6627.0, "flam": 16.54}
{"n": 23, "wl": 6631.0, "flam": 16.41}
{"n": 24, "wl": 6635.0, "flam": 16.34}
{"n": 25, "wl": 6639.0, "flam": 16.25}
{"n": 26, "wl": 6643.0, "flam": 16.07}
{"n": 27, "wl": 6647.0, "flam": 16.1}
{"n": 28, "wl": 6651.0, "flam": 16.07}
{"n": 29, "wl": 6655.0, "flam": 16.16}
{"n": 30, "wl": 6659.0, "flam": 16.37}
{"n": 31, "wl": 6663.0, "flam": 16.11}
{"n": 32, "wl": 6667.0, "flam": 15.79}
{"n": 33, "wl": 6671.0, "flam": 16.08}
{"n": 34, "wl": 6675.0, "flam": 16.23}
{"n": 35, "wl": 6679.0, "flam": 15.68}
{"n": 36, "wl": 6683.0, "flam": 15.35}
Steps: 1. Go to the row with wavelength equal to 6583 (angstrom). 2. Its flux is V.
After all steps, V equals 16.91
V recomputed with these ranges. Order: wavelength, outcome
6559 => 17.01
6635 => 16.34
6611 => 16.91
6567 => 16.35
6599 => 16.66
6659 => 16.37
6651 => 16.07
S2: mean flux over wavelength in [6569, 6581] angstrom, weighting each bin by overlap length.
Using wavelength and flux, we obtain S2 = 16.1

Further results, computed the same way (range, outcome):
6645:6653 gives 16.1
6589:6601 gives 16.8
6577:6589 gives 16.8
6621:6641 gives 16.4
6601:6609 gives 16.6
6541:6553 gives 16.8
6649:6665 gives 16.2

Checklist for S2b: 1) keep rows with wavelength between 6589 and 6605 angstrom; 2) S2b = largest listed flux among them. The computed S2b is 17.01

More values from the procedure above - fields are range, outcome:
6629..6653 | 16.41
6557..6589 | 17.13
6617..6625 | 16.87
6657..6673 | 16.37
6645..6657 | 16.16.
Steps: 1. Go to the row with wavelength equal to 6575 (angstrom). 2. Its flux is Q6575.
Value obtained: 15.92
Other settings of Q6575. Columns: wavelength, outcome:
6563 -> 16.95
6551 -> 16.93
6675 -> 16.23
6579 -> 16.34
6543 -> 16.58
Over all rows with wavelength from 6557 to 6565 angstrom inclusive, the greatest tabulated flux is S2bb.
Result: 17.01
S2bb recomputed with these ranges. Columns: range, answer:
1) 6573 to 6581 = 16.34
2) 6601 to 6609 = 16.64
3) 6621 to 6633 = 16.7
